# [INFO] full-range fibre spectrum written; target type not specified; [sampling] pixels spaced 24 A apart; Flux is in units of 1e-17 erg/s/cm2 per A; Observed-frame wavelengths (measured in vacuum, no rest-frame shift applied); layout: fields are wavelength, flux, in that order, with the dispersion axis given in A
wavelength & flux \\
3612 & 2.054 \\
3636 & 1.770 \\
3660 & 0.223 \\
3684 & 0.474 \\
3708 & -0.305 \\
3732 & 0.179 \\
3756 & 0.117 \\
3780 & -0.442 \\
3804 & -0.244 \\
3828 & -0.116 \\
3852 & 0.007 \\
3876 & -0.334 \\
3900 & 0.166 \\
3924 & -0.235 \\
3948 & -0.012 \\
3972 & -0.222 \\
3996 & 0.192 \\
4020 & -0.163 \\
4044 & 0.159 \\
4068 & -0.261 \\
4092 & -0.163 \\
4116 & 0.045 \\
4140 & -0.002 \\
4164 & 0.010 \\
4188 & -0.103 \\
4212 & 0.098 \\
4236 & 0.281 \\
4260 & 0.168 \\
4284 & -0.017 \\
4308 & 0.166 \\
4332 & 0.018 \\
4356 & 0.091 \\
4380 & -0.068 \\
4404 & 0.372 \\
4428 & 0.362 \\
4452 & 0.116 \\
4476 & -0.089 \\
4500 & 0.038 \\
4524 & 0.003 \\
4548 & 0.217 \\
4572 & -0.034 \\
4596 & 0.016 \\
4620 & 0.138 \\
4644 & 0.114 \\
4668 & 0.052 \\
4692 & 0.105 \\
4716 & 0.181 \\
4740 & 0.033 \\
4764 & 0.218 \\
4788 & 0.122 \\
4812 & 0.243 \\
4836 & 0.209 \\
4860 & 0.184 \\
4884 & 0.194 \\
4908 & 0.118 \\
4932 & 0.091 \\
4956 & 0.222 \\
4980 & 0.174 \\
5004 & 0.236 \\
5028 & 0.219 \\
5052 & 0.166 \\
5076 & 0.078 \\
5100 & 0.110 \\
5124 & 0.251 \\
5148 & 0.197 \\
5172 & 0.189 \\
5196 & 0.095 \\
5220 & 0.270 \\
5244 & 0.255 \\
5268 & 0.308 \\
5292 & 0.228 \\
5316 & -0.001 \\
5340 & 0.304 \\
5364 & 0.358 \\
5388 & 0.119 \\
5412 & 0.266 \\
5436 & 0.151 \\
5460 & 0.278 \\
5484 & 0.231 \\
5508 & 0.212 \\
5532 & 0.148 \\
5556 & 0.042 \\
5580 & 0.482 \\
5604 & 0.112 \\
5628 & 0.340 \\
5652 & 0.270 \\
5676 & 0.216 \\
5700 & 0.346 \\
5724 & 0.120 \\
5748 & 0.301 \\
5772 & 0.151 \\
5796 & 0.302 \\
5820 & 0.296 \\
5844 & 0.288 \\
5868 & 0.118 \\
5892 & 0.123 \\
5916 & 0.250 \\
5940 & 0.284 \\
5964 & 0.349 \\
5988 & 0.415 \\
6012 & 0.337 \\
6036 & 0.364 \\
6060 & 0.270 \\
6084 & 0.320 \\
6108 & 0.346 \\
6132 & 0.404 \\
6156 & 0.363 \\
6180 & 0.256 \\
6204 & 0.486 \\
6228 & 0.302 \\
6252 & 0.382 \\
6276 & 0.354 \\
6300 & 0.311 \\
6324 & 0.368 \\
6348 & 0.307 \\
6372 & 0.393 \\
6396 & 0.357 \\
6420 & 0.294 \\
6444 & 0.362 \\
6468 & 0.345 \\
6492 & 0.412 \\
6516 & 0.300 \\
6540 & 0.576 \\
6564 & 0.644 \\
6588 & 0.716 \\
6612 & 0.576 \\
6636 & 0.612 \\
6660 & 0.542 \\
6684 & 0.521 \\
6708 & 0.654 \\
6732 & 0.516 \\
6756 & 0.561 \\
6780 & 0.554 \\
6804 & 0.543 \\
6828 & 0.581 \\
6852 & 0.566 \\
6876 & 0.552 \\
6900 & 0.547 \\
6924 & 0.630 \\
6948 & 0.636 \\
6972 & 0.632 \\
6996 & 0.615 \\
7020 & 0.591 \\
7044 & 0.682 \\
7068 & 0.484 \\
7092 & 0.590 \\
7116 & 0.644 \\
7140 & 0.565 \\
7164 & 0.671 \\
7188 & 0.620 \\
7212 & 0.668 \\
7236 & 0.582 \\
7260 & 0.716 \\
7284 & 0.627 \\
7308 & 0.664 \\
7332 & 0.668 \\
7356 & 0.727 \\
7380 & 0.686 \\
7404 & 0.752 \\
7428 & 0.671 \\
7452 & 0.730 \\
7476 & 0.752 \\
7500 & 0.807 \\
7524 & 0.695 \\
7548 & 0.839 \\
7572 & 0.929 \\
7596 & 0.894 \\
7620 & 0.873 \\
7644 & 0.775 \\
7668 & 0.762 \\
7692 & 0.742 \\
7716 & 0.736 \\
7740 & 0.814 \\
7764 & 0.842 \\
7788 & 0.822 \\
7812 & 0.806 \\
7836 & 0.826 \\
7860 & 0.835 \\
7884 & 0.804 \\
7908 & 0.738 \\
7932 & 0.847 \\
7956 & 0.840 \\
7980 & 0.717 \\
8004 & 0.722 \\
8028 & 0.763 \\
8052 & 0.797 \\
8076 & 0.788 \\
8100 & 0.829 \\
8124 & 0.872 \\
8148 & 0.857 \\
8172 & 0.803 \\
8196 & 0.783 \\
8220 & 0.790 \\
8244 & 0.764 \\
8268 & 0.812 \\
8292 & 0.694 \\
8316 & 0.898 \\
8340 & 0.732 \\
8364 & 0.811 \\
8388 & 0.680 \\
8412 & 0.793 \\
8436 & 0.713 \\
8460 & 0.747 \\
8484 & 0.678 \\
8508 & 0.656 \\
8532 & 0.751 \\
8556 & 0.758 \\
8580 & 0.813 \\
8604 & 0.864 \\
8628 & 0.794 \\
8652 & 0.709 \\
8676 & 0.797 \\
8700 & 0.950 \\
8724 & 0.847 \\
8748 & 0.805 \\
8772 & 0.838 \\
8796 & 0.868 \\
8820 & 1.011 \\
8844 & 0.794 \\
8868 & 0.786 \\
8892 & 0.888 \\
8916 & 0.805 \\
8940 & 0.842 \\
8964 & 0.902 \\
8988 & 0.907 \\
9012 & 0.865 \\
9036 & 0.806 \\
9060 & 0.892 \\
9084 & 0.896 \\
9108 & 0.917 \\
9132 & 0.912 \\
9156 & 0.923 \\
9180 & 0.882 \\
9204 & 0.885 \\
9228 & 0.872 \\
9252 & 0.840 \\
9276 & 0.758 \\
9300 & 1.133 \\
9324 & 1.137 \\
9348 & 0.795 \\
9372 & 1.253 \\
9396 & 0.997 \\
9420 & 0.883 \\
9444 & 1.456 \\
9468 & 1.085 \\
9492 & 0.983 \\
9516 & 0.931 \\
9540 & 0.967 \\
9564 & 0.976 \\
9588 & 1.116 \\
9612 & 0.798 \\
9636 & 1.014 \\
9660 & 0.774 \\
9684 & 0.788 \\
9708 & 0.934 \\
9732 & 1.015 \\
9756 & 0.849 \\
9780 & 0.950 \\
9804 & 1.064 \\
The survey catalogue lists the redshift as 0.64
